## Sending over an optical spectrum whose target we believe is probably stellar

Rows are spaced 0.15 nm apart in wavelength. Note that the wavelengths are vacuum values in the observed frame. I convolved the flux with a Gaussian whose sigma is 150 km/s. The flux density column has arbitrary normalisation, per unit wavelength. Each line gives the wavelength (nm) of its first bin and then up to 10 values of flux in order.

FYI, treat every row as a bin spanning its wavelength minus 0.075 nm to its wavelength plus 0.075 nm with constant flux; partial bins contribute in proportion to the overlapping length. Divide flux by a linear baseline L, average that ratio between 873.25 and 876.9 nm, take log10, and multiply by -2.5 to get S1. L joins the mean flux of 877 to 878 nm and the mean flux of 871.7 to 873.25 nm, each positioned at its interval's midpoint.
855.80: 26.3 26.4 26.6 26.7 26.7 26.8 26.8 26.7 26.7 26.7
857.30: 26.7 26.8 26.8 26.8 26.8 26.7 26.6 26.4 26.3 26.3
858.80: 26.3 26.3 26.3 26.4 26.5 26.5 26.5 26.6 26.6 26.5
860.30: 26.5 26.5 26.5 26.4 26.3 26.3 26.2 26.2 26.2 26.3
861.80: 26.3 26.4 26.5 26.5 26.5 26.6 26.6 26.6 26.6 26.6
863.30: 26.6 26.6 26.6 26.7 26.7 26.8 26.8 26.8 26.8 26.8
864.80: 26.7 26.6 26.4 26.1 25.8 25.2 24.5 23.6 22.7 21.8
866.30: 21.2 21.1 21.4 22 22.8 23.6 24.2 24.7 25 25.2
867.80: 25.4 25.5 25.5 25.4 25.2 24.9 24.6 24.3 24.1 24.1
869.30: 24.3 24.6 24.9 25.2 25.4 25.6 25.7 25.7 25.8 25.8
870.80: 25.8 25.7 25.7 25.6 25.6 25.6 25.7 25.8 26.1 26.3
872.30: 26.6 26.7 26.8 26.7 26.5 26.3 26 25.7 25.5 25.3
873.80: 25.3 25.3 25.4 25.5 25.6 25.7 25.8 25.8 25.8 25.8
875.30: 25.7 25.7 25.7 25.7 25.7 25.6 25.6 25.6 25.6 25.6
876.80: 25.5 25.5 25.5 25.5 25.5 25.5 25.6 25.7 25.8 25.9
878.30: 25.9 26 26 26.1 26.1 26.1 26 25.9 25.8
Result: 0.01 mag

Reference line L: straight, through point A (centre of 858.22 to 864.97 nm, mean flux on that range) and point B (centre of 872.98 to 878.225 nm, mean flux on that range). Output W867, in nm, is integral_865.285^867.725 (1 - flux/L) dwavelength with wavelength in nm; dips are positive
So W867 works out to 0.254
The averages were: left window 26.5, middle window 23.5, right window 25.6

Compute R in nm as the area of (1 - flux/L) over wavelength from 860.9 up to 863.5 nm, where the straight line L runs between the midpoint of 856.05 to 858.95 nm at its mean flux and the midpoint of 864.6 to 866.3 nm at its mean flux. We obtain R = -0.08 nm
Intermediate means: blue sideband 26.6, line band 26.4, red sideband 24.9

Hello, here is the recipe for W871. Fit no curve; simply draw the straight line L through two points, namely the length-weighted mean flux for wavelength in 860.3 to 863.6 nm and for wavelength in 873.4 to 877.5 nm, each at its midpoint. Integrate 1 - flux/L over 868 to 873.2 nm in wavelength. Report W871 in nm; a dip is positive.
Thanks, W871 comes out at 0.07 nm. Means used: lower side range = 26.4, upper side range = 25.6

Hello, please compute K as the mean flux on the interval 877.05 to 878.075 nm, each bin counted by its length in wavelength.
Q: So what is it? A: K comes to 25.6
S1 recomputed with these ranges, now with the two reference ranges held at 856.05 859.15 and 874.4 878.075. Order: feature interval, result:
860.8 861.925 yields 0.01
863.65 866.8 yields 0.06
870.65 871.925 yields 0.01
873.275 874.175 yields 0.02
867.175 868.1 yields 0.04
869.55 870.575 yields 0.02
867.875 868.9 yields 0.04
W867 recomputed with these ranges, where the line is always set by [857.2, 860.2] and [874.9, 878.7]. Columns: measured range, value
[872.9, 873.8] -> 0.002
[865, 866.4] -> 0.111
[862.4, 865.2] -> -0.038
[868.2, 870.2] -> 0.092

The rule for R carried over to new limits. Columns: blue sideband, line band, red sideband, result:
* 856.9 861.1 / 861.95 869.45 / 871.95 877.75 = 0.30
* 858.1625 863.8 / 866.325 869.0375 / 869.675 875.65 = 0.21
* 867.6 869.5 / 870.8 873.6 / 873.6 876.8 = -0.09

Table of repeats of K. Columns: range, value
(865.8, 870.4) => 24.2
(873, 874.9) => 25.6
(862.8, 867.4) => 25.1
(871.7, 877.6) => 25.8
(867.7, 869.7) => 24.8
